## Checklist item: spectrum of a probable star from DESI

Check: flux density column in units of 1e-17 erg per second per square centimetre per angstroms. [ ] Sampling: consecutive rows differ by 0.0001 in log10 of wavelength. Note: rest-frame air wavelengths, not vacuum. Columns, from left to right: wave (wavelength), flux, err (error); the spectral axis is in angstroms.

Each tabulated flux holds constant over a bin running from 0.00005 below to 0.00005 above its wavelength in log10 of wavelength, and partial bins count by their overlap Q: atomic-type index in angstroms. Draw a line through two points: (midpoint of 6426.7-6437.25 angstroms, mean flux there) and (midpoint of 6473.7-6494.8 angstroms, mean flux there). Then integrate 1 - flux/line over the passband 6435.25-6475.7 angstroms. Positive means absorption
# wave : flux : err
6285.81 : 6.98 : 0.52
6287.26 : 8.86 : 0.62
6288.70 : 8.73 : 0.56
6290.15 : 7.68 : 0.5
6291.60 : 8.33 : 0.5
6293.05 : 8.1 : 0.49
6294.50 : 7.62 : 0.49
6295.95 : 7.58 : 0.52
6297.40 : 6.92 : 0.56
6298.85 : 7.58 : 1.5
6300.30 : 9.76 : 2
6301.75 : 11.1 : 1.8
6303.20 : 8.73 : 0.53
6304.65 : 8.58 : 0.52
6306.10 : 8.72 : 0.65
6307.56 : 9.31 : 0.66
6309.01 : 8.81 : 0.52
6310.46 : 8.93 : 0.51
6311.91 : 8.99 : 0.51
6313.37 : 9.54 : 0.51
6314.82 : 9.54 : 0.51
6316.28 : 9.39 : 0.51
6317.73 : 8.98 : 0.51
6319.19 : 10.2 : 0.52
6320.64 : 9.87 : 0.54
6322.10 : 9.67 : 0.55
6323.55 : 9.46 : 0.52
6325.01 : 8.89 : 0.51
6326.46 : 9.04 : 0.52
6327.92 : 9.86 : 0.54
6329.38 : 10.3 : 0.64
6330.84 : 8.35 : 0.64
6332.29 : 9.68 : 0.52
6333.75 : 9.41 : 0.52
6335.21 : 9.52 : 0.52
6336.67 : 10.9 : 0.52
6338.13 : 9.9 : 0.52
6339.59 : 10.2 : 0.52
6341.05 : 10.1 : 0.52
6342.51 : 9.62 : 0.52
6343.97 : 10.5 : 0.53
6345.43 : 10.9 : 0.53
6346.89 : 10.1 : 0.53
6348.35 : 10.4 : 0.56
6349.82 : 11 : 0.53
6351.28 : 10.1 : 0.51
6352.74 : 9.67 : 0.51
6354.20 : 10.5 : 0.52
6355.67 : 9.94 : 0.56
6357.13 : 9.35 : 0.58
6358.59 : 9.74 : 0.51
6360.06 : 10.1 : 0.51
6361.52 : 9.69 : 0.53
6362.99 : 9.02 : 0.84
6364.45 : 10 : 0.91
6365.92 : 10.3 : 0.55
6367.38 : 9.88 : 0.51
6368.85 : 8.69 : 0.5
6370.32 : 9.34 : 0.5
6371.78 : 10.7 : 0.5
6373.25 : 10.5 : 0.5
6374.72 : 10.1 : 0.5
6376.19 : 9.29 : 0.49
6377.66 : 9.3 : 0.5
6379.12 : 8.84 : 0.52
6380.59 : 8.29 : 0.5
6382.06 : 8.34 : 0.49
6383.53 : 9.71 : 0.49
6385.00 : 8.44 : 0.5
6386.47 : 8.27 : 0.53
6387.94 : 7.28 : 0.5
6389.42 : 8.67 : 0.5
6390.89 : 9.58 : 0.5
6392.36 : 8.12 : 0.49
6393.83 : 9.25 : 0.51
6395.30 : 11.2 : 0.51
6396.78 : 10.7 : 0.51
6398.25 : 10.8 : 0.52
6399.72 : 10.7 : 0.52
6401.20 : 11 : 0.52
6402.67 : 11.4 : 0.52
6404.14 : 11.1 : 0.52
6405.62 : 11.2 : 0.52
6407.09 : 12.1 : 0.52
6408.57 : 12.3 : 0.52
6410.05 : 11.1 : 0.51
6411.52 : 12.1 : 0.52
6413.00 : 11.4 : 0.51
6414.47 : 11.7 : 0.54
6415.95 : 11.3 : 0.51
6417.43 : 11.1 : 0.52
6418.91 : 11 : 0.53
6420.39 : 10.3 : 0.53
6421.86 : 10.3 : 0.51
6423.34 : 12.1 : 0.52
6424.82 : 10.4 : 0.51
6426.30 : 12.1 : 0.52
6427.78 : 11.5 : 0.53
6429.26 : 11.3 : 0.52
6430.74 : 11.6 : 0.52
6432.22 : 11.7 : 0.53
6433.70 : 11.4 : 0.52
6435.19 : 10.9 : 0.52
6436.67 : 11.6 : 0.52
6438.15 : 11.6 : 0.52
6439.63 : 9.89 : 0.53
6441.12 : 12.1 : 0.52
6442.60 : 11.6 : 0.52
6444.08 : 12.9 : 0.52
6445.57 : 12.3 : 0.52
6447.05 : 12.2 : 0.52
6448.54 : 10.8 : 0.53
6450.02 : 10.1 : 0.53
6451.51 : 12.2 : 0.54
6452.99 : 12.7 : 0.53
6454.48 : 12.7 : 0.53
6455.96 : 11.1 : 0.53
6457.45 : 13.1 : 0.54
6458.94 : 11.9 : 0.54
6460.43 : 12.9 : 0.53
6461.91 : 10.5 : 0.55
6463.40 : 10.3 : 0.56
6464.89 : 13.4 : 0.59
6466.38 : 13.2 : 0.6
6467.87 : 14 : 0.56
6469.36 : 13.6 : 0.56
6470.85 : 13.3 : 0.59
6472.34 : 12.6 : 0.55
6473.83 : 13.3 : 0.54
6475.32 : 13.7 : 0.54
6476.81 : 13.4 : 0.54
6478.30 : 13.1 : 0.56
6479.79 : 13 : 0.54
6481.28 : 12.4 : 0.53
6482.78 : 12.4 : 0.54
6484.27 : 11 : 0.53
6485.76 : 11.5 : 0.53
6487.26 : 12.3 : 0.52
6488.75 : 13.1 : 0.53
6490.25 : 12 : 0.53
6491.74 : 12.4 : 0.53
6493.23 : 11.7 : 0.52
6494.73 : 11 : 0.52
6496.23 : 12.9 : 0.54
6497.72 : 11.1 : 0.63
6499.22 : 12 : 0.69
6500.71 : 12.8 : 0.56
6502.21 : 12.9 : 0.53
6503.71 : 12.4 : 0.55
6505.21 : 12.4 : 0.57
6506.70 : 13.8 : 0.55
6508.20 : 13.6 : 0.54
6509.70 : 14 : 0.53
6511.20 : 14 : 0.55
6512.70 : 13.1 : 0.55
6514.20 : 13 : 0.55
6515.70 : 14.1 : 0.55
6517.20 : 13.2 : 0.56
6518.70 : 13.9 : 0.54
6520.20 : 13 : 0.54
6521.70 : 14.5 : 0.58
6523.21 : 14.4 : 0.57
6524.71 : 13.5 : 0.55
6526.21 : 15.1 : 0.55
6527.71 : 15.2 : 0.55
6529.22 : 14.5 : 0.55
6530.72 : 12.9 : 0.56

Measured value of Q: -0.93 angstroms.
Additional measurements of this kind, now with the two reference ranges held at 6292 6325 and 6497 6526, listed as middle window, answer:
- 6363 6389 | 2.9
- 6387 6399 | 1.5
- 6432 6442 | 0.3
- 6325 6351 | -1.0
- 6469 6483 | -0.6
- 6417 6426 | 0.4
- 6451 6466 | 0.1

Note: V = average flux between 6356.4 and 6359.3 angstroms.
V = 9.56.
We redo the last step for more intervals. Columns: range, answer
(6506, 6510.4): 13.8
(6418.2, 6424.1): 10.9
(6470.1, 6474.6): 13.1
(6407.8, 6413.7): 11.7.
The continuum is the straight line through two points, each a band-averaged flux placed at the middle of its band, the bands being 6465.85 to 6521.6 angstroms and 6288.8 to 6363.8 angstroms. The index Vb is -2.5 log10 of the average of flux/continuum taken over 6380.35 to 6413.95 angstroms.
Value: 0.07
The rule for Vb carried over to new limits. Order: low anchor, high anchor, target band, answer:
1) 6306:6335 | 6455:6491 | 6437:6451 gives 0.04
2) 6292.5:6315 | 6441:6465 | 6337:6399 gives 0.04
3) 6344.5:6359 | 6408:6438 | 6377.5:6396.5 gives 0.21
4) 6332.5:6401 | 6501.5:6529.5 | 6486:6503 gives 0.08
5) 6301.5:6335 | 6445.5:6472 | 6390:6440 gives 0.03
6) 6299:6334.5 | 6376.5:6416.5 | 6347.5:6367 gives -0.03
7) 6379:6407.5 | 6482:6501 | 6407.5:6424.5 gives -0.11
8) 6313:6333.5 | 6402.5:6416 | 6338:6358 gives -0.01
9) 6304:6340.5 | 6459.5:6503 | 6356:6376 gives 0.05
